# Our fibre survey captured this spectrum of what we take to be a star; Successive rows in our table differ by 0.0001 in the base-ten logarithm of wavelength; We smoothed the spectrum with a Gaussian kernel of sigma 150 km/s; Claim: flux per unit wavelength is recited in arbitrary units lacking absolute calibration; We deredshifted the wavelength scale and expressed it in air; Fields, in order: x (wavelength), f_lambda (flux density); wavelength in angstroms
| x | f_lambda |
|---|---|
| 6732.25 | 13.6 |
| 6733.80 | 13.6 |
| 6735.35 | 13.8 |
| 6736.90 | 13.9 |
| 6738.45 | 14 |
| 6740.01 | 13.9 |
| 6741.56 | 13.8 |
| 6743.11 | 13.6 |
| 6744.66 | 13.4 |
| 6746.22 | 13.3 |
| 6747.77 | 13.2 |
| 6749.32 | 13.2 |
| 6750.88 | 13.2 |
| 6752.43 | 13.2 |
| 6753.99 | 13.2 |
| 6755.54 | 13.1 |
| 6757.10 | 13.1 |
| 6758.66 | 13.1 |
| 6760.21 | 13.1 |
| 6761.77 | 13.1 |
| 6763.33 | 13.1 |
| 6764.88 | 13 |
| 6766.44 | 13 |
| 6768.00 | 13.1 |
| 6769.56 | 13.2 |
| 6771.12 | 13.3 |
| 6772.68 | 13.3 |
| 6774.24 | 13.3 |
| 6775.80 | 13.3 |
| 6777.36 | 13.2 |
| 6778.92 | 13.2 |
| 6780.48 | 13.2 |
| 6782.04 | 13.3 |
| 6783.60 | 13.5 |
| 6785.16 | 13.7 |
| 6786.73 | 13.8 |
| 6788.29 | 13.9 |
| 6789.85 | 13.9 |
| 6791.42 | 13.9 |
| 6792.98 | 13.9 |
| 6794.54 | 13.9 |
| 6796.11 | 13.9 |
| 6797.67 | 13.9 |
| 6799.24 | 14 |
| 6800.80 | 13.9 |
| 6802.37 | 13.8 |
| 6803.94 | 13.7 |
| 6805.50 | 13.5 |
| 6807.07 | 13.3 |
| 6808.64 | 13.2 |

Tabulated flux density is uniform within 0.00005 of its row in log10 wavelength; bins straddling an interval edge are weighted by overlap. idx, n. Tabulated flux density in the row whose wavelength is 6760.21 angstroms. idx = 13.1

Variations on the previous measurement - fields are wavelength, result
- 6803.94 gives 13.7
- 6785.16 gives 13.7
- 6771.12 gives 13.3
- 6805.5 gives 13.5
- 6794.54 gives 13.9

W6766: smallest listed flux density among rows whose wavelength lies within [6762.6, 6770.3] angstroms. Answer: 13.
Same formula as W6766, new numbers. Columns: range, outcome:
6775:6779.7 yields 13.2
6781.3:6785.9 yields 13.3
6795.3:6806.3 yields 13.5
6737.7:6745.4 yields 13.4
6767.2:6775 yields 13.1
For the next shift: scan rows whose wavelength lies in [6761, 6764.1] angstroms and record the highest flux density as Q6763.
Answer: 13.1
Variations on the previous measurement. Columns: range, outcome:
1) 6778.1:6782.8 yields 13.3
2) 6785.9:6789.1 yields 13.9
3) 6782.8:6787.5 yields 13.8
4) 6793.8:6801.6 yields 14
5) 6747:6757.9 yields 13.2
